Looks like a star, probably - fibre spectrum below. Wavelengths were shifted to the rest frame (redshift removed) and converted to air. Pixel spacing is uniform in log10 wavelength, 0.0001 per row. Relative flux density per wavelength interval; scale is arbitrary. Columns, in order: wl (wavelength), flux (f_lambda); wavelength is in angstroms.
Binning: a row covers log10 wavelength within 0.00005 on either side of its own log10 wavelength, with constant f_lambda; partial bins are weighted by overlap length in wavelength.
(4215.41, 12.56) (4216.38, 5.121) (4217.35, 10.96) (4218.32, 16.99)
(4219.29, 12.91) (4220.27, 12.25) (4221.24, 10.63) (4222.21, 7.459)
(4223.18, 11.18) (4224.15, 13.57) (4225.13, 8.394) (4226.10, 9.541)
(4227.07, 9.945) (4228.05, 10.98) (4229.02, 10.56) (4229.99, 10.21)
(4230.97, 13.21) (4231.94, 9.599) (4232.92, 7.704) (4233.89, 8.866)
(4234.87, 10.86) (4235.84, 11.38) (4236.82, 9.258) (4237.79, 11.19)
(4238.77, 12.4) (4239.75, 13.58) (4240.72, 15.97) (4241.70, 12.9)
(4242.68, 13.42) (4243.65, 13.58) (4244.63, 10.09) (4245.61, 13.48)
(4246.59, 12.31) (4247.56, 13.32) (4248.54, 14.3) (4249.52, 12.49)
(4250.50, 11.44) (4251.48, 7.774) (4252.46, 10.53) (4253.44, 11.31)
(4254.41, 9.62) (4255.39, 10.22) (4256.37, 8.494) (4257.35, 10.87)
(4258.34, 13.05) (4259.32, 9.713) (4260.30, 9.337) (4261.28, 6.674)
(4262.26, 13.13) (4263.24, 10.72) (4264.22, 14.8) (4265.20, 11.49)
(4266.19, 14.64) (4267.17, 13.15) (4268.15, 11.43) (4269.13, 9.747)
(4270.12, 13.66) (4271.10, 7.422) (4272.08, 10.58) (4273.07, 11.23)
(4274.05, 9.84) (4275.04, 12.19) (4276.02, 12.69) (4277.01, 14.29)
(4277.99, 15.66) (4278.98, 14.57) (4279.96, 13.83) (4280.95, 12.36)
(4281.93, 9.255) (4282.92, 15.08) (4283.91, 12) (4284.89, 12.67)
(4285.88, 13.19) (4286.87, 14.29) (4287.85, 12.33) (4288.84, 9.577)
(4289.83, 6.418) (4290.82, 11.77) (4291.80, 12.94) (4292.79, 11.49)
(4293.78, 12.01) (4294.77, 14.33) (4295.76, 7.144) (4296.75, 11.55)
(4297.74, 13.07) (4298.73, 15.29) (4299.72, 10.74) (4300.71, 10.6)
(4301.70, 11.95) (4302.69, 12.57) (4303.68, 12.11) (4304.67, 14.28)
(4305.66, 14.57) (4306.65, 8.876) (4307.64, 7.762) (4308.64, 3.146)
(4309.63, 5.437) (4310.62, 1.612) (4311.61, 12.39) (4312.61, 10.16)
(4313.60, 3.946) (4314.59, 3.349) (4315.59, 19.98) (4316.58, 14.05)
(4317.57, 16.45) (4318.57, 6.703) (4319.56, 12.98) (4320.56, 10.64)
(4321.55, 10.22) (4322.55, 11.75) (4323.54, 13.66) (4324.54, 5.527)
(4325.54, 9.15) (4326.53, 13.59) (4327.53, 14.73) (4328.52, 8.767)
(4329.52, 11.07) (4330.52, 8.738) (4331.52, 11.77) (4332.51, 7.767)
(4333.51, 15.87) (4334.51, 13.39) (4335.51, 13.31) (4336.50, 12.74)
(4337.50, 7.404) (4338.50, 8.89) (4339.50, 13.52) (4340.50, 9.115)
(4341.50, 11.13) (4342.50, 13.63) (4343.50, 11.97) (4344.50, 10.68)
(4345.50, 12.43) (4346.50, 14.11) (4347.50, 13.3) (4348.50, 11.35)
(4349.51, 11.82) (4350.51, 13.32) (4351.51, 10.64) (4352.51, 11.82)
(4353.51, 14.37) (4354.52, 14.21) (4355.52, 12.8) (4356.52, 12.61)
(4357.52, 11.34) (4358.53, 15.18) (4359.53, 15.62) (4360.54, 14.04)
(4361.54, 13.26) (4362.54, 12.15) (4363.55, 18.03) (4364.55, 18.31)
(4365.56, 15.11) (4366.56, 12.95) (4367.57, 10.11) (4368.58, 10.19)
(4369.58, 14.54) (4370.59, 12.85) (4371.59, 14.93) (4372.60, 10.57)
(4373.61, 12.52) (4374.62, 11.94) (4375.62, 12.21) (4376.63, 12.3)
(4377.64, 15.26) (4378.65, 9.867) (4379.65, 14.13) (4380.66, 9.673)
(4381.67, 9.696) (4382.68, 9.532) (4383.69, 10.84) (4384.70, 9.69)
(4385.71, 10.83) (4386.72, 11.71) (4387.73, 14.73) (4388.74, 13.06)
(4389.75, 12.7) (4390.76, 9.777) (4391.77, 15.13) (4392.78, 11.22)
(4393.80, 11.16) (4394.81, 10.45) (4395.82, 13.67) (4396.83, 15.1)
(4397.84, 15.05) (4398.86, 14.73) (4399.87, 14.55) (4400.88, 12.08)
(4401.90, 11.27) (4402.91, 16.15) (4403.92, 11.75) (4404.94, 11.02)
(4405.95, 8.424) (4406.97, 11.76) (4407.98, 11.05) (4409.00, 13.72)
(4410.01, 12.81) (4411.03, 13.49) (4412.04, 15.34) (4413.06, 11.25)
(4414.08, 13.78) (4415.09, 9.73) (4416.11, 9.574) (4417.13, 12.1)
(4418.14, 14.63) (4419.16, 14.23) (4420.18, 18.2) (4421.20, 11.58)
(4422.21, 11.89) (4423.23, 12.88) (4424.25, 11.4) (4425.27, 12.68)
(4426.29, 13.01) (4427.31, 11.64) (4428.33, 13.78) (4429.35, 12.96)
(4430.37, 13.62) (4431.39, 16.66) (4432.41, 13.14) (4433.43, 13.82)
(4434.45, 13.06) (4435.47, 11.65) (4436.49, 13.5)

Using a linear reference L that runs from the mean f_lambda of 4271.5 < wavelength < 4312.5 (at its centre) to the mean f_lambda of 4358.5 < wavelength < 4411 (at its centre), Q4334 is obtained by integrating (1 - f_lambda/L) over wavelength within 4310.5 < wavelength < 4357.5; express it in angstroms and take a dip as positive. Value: 2.1 angstroms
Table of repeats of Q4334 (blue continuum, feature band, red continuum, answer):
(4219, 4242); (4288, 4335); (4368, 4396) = 3.0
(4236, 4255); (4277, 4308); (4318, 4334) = -2.2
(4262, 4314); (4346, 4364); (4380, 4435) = -1.9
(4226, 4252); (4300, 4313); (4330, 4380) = 2.7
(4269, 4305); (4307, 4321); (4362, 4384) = 3.5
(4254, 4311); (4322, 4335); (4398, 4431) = 0.7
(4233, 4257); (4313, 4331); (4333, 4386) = 2.0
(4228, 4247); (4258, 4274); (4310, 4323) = -0.2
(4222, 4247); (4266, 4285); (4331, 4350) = -1.3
